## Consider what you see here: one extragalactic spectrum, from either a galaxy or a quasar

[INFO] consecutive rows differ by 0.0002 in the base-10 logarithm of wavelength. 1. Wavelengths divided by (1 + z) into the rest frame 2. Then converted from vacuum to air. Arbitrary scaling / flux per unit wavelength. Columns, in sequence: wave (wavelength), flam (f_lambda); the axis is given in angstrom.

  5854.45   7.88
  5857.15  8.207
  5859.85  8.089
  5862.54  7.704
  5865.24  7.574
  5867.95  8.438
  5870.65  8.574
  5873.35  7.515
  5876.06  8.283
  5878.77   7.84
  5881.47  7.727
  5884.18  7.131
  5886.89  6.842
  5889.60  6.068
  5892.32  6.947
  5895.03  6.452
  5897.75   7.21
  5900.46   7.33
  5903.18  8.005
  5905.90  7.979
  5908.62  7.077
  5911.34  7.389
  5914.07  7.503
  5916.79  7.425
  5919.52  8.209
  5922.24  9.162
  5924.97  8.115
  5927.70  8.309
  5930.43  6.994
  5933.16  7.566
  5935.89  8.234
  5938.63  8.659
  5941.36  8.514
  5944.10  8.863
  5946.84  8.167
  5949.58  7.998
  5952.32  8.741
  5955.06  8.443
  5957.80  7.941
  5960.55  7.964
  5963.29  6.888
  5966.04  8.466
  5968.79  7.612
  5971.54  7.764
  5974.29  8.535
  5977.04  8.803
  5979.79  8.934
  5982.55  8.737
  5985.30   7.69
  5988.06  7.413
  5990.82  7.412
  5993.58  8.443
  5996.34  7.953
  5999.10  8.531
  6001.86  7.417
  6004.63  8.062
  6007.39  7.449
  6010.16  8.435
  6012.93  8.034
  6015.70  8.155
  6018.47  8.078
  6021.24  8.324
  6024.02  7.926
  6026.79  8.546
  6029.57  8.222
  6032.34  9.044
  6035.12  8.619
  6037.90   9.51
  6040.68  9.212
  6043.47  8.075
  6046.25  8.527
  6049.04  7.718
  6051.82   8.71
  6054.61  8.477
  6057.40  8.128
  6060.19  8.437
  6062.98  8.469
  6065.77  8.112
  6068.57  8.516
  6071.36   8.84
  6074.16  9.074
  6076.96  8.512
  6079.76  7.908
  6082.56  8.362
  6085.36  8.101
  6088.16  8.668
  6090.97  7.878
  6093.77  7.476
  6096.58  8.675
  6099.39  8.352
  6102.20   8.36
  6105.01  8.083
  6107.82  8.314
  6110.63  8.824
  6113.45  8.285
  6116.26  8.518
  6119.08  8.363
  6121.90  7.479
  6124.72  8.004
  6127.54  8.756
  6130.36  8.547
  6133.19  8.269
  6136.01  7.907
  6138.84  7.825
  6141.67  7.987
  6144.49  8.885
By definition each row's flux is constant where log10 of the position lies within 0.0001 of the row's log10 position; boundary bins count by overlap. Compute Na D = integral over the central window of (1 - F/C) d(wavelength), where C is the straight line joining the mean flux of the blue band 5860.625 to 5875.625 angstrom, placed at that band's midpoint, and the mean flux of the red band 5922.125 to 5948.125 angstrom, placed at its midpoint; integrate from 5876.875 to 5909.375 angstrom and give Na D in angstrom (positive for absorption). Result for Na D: 3.36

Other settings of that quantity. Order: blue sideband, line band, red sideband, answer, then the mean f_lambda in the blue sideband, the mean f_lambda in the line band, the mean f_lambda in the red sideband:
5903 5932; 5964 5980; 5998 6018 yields -0.6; 7.82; 8.25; 8.01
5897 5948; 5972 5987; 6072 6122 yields -0.8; 7.94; 8.47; 8.32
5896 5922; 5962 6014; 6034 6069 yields 0.5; 7.62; 8.03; 8.5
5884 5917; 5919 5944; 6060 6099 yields -2.9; 7.17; 8.23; 8.36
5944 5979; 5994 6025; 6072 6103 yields 0.6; 8.16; 8.05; 8.32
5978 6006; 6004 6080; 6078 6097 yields -2.9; 8.07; 8.41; 8.13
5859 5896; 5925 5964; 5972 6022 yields -1.3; 7.52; 8.11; 8.13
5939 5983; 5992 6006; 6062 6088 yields 0.4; 8.27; 8.07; 8.44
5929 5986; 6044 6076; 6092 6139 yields -0.9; 8.17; 8.45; 8.25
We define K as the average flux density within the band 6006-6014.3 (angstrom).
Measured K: 7.97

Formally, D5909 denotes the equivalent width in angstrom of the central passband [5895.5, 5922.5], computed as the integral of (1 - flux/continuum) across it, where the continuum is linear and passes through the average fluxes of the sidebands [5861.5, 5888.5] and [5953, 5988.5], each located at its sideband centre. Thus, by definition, 0.87 angstrom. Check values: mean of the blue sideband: 7.75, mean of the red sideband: 8.12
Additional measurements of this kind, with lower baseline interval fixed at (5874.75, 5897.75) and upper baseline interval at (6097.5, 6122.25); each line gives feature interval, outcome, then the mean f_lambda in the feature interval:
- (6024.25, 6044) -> -2.0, 8.73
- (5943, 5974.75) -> -2.3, 8.1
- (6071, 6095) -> -0.3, 8.3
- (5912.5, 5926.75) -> -1.4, 8.08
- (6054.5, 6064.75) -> -0.4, 8.36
